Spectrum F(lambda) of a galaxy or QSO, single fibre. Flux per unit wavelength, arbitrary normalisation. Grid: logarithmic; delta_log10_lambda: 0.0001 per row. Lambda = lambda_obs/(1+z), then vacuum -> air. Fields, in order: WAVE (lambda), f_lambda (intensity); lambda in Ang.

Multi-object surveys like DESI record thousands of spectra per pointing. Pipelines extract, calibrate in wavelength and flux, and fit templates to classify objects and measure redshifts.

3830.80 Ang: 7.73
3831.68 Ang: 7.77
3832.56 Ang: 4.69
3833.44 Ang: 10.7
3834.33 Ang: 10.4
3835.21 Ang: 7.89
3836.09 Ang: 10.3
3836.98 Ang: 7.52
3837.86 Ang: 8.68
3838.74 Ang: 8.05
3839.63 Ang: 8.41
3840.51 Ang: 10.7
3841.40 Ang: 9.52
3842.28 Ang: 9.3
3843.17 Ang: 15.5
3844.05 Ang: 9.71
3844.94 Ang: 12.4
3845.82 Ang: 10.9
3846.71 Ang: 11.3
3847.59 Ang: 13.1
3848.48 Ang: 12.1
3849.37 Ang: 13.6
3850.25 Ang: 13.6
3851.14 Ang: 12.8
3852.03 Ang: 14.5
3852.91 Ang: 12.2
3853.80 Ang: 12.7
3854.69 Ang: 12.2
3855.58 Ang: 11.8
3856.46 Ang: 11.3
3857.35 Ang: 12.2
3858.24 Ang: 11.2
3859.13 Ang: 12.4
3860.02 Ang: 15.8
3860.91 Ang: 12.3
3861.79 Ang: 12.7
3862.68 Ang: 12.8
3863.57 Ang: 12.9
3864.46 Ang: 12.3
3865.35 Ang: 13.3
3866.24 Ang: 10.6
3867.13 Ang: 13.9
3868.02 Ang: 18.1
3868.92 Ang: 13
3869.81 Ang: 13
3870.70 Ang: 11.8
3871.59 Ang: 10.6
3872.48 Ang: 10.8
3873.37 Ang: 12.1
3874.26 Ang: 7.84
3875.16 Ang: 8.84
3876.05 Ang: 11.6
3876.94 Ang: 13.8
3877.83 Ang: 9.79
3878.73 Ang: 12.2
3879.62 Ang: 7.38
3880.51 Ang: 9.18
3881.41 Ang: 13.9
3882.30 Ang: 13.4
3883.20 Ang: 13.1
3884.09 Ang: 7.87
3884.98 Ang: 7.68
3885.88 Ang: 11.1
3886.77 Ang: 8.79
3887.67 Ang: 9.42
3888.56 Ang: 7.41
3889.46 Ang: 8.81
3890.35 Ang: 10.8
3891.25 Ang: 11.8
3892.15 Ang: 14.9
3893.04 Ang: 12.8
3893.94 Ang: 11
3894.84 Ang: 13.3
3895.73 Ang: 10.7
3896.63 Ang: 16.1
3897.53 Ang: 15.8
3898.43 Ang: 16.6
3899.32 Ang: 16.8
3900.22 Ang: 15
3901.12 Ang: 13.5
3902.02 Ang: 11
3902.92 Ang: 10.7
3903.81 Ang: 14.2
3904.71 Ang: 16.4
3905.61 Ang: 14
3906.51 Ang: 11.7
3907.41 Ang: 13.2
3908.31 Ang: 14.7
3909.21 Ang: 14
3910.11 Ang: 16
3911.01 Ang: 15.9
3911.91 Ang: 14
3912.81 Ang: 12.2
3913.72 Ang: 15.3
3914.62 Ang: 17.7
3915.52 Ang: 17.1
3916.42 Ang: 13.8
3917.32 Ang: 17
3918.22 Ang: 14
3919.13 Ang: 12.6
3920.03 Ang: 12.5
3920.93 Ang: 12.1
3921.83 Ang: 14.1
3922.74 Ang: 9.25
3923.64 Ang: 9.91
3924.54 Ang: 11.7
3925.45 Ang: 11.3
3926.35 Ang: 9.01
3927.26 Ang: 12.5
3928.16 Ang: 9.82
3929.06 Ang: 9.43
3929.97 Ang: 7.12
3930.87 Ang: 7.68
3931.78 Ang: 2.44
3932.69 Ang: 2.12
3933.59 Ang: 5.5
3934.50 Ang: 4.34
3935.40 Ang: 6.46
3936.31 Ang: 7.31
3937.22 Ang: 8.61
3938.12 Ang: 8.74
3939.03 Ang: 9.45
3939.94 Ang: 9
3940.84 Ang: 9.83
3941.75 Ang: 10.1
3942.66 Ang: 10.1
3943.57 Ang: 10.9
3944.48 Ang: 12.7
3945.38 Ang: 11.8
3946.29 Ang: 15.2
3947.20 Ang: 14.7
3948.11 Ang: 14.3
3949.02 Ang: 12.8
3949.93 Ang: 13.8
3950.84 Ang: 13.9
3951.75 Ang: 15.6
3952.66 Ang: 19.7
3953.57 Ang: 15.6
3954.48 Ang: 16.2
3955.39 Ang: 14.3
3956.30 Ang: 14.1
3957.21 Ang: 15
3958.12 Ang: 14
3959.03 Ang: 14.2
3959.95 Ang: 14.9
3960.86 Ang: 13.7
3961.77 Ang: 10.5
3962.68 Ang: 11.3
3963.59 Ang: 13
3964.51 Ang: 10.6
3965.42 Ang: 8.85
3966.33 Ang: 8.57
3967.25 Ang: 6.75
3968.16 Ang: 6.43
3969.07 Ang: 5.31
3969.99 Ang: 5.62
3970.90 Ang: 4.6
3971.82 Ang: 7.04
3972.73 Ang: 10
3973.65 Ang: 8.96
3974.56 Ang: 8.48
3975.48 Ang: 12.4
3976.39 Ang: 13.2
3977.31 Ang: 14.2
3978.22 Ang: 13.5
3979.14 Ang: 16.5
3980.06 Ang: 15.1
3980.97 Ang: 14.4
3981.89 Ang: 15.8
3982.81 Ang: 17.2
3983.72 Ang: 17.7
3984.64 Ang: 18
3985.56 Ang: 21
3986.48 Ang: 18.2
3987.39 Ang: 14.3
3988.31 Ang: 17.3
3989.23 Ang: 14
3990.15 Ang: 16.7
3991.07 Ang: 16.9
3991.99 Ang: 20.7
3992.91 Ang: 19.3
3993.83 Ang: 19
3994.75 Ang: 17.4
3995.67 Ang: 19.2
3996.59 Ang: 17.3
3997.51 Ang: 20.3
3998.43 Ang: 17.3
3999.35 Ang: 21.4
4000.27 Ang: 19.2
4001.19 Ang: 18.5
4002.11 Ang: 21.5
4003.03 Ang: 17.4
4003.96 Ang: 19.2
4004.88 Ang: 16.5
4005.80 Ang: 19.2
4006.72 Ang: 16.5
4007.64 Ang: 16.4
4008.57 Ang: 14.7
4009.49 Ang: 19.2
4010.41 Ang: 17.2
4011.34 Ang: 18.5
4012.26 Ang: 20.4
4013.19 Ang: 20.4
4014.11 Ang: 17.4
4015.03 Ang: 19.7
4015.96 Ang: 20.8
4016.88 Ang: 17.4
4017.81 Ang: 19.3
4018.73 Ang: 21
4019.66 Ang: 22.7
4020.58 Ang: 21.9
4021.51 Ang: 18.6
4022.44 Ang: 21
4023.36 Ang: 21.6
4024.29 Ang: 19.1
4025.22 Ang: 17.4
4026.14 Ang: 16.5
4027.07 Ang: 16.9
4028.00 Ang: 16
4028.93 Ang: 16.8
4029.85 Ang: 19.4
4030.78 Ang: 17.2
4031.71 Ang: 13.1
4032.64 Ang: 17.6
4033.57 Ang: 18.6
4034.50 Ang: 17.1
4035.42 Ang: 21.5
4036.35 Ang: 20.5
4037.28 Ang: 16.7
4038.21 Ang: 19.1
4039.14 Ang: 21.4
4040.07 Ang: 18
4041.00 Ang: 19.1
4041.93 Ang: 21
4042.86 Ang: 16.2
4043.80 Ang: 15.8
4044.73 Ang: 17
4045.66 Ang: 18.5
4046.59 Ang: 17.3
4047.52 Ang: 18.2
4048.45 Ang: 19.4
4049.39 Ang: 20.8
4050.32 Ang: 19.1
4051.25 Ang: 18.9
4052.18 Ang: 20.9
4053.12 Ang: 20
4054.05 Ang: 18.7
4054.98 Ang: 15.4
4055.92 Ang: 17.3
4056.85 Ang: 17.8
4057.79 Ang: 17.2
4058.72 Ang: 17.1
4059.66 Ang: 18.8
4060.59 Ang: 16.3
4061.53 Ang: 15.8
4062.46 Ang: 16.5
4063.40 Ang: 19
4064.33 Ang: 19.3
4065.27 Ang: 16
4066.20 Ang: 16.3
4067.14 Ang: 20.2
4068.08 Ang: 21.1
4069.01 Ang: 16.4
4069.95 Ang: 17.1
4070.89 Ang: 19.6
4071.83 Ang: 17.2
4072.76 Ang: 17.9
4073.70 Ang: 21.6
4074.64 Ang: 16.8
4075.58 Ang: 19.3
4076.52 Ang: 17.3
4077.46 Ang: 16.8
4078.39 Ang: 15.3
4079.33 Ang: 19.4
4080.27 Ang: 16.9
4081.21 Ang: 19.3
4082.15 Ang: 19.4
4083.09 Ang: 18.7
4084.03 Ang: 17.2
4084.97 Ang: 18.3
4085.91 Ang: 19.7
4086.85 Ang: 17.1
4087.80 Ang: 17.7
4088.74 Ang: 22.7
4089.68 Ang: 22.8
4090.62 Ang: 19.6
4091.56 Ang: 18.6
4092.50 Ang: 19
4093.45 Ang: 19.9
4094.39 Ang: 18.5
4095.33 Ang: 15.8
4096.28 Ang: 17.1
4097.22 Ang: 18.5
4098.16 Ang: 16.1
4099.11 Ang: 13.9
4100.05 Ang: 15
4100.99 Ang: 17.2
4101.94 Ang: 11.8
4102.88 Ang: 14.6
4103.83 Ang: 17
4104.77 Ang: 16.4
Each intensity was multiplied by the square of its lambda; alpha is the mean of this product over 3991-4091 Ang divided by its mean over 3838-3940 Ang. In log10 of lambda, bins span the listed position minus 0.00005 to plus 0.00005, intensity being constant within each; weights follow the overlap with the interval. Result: 1.7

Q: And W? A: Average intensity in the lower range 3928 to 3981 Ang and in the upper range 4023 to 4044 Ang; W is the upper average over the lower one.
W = 1.7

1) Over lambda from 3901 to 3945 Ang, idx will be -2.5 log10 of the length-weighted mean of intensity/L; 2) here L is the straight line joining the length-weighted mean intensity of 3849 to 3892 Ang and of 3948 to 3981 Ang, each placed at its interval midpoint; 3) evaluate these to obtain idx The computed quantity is 0.06 mag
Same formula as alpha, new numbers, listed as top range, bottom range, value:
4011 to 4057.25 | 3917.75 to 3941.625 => 2.16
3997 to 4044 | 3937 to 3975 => 1.69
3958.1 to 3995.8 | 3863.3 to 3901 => 1.18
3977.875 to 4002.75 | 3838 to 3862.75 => 1.60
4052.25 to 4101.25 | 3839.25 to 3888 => 1.71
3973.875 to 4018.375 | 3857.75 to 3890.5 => 1.62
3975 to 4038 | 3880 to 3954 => 1.58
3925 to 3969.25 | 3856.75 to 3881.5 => 0.94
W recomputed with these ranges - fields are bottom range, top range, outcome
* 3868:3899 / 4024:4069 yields 1.57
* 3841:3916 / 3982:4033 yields 1.47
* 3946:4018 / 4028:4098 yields 1.20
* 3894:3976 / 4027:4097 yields 1.55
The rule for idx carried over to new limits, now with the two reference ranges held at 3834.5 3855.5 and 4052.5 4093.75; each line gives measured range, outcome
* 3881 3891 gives 0.21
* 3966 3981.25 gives 0.45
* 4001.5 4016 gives -0.13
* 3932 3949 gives 0.44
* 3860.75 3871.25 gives -0.11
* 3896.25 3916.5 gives -0.12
